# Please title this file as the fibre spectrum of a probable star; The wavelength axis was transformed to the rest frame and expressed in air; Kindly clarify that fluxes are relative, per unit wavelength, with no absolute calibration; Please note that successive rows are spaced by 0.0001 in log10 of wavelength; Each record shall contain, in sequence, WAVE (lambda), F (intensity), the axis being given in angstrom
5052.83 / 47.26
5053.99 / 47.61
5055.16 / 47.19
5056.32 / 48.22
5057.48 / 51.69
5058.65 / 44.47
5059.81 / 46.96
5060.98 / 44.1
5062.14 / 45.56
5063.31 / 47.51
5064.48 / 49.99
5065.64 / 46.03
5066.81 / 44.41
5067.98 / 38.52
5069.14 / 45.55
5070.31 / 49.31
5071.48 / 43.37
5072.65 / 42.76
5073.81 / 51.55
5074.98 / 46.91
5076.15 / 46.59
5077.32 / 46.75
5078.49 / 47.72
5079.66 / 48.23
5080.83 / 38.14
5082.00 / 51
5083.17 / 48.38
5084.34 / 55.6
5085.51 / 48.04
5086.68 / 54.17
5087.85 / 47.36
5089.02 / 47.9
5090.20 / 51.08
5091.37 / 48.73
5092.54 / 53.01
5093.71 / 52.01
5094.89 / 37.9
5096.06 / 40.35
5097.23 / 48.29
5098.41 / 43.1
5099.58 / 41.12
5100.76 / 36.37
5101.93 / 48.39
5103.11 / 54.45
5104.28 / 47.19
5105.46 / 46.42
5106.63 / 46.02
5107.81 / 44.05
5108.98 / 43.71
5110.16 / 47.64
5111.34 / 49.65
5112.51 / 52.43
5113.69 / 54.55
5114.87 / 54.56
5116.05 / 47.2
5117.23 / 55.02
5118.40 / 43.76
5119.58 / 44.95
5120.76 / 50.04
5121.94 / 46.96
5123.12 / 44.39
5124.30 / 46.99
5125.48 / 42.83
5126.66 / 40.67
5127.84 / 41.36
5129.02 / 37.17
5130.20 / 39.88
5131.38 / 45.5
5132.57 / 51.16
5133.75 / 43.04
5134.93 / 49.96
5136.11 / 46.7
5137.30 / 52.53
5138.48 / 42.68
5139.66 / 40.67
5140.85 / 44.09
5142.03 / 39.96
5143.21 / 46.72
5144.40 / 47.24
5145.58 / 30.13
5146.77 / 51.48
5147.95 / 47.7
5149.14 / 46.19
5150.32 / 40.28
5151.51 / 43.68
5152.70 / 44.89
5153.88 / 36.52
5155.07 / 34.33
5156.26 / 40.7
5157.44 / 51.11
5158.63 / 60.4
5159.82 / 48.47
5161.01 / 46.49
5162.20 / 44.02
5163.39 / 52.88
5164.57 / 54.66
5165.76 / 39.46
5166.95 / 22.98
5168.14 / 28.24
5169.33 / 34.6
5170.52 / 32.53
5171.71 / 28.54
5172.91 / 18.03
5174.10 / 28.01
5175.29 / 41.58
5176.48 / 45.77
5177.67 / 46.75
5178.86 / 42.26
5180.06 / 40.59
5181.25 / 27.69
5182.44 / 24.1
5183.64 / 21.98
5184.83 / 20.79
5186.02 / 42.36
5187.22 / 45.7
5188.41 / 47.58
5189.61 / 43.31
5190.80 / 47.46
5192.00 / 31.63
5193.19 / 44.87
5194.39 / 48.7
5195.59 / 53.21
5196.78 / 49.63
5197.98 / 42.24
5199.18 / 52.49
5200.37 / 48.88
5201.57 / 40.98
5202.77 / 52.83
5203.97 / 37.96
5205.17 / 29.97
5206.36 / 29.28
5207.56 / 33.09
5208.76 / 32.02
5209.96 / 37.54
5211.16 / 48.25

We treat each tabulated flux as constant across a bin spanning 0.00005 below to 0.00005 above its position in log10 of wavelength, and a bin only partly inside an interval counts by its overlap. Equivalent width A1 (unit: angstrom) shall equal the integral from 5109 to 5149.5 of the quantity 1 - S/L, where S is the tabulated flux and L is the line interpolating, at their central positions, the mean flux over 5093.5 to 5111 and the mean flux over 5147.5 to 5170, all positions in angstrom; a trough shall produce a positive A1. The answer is -1.8 angstrom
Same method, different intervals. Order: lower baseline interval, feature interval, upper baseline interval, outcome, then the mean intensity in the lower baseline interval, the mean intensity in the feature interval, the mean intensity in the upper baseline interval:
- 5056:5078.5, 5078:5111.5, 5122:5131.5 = -1.89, 46.3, 47.1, 42.5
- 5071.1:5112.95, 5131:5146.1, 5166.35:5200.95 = -0.77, 47.1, 44.7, 38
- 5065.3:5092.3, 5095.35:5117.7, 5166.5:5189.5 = -1.92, 47.4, 47.3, 34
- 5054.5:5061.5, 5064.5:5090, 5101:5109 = -0.07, 47.1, 47.2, 47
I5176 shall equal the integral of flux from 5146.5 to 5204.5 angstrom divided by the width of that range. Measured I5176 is 41.1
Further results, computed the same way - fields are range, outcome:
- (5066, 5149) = 46.3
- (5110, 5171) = 44.6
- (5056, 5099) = 47.1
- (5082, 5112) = 47.3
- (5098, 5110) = 45.2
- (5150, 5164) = 45.4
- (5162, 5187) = 35.2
